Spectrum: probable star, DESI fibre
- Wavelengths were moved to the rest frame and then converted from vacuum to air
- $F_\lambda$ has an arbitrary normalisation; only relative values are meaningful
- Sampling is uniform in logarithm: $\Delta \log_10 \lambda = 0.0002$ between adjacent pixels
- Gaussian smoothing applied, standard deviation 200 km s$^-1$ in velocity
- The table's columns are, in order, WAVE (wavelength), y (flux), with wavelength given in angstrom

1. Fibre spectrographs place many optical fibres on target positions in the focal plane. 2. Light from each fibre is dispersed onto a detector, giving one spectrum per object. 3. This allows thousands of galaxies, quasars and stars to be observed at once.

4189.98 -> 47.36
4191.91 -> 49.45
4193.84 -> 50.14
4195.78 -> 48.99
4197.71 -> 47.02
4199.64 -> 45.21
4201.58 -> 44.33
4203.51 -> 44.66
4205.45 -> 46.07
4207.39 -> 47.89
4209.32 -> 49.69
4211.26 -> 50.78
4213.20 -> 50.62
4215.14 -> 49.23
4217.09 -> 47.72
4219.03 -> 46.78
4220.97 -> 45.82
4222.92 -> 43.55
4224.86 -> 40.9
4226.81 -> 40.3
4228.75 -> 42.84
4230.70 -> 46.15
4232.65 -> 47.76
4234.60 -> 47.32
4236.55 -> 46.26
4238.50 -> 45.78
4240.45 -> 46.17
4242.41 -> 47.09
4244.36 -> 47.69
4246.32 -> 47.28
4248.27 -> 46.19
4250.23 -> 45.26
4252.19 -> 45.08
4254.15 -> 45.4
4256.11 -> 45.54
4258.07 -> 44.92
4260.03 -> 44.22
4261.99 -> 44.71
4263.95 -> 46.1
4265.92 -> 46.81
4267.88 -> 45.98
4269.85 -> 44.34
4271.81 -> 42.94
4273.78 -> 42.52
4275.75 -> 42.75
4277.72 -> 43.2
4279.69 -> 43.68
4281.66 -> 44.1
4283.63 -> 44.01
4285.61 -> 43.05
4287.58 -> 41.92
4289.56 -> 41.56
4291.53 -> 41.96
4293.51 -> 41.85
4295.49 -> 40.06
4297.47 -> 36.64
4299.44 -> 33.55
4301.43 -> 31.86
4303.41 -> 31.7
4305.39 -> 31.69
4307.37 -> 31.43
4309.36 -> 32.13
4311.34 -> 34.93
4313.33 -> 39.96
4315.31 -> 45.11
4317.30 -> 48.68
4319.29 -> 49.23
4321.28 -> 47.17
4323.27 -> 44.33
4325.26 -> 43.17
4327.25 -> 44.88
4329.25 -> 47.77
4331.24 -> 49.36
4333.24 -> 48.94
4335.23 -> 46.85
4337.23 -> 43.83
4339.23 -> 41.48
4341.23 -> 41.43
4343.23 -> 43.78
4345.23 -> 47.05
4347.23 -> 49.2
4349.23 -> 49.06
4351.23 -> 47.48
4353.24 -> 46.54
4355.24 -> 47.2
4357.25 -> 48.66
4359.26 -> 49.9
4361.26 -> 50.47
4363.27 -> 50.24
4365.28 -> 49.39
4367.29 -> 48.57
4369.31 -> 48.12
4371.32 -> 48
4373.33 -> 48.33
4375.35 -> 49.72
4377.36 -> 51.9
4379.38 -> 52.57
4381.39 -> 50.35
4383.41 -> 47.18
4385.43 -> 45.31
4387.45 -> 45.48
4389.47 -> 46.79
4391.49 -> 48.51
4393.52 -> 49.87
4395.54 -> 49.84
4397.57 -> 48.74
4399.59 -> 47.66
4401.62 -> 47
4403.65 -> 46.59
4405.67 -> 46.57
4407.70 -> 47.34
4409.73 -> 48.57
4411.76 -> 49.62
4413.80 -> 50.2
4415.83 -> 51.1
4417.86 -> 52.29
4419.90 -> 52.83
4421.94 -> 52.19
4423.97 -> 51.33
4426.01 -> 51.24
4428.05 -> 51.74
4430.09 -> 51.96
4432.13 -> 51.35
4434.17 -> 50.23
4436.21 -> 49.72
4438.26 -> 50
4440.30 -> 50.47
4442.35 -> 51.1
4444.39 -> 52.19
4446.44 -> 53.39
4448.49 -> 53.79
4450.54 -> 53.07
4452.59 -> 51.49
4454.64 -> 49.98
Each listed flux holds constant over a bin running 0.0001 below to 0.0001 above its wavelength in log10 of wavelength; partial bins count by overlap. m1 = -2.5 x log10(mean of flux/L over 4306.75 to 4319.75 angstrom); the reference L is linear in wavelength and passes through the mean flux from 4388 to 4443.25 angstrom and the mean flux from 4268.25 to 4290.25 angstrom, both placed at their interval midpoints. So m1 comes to 0.12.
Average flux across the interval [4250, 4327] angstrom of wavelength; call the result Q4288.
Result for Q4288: 41.9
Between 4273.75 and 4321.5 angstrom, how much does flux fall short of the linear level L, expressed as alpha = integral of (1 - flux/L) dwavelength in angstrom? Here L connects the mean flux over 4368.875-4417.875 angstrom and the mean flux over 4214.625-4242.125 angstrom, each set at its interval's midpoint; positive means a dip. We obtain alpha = 6.9 angstrom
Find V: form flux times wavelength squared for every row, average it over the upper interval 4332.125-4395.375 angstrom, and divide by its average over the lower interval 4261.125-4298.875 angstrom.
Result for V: 1.2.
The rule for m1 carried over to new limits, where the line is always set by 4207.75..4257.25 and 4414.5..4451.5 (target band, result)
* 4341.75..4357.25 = 0.05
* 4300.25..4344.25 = 0.17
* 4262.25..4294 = 0.09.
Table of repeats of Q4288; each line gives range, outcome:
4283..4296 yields 42.1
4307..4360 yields 44.9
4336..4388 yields 47.8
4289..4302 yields 38.3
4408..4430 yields 51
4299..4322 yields 38.1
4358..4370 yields 49.5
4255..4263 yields 44.9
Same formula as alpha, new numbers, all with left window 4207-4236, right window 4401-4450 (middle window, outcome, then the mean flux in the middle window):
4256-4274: 0.9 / 44.9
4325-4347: 1.5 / 45.5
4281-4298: 2.2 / 41.8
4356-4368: -0.1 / 49.5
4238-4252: 0.1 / 46.4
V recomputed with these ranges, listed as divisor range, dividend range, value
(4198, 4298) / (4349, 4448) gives 1.18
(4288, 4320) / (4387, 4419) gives 1.33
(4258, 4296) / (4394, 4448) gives 1.23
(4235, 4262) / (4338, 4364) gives 1.08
